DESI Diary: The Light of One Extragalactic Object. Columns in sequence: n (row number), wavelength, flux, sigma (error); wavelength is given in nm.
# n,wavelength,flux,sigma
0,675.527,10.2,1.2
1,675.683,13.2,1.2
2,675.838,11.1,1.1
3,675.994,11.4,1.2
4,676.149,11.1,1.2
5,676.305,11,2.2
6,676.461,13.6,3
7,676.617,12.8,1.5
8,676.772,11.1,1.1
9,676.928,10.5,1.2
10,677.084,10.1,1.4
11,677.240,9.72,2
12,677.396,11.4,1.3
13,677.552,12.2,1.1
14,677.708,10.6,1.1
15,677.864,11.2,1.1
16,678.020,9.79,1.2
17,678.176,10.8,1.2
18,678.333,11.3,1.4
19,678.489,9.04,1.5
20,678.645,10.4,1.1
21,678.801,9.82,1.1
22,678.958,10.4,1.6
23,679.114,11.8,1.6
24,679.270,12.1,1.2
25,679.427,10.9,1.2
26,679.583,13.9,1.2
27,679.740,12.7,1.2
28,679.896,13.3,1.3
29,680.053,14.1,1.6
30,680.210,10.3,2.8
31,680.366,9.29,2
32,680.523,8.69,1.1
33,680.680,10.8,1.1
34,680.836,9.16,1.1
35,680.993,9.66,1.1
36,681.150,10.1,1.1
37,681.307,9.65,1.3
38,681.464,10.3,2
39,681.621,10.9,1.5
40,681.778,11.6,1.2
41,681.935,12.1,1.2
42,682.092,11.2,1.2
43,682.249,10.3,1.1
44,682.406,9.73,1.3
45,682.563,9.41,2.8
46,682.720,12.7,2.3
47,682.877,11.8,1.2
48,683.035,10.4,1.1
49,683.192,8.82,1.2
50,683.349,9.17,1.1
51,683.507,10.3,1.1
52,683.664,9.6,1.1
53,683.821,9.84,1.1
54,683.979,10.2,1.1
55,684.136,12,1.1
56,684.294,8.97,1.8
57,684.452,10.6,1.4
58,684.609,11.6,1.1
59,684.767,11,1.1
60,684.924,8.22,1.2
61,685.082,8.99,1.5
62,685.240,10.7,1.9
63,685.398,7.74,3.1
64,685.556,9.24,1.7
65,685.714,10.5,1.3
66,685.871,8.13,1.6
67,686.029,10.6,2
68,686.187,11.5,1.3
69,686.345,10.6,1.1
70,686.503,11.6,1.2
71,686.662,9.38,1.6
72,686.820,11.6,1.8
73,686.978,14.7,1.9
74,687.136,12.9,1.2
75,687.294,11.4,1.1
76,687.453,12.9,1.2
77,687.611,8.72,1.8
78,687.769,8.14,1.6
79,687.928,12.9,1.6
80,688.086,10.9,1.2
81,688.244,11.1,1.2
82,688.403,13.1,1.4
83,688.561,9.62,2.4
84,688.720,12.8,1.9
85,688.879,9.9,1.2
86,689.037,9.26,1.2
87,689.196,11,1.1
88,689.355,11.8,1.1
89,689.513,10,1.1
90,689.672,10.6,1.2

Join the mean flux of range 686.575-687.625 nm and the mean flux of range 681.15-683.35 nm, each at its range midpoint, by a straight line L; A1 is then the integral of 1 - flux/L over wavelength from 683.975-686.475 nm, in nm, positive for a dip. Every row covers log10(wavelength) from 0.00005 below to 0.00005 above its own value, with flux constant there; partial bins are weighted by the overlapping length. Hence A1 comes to 0.28 nm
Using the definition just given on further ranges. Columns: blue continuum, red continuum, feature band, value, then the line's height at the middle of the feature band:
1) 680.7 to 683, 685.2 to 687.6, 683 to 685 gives 0.13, 10.7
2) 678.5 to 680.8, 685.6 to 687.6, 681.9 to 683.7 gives 0.12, 11.2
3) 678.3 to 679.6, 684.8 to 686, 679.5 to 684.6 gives -0.29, 10.1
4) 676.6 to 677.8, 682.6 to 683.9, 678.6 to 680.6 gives -0.13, 10.7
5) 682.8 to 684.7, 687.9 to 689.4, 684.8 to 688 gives 0.07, 10.8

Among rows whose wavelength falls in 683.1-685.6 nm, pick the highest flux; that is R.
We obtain 12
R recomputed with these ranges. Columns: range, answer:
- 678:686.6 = 14.1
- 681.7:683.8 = 12.7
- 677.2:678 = 12.2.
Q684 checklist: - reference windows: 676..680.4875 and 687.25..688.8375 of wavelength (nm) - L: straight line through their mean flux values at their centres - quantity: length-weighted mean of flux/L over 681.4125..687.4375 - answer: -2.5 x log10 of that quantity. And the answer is 0.06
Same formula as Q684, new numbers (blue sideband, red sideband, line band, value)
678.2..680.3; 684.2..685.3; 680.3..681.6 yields 0.134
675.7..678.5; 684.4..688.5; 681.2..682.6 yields 0.032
